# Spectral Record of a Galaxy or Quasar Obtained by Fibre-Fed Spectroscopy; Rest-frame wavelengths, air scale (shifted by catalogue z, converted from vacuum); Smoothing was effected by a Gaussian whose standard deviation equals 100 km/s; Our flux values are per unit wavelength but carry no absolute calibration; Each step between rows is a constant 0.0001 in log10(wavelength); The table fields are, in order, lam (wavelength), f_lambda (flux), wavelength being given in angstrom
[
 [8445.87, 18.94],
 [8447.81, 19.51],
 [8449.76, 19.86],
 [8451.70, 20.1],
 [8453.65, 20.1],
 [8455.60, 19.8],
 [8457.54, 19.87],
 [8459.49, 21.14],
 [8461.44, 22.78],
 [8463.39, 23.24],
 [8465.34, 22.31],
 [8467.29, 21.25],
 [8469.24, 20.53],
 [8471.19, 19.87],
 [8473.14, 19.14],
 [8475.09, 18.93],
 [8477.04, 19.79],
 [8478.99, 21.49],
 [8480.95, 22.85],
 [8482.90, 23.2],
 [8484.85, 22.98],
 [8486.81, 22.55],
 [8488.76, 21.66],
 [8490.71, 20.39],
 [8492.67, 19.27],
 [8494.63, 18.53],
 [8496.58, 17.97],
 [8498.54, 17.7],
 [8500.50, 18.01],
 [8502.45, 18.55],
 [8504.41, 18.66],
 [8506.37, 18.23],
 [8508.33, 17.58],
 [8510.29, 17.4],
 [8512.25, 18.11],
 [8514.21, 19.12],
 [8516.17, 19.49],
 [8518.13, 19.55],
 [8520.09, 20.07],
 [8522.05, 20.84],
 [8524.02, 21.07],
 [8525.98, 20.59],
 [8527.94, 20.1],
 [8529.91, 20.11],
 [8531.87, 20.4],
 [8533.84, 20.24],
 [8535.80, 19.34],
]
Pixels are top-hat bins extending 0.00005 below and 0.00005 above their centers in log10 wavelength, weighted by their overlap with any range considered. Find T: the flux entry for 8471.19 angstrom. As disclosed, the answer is 19.87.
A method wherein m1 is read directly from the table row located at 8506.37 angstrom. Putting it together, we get 18.23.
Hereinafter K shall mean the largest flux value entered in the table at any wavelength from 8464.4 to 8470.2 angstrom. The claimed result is 22.31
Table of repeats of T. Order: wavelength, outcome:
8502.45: 18.55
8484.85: 22.98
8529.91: 20.11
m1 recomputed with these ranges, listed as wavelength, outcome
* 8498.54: 17.7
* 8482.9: 23.2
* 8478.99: 21.49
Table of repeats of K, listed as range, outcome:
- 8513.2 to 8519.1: 19.55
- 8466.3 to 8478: 21.25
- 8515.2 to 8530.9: 21.07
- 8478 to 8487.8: 23.2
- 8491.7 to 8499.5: 19.27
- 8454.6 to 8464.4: 23.24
